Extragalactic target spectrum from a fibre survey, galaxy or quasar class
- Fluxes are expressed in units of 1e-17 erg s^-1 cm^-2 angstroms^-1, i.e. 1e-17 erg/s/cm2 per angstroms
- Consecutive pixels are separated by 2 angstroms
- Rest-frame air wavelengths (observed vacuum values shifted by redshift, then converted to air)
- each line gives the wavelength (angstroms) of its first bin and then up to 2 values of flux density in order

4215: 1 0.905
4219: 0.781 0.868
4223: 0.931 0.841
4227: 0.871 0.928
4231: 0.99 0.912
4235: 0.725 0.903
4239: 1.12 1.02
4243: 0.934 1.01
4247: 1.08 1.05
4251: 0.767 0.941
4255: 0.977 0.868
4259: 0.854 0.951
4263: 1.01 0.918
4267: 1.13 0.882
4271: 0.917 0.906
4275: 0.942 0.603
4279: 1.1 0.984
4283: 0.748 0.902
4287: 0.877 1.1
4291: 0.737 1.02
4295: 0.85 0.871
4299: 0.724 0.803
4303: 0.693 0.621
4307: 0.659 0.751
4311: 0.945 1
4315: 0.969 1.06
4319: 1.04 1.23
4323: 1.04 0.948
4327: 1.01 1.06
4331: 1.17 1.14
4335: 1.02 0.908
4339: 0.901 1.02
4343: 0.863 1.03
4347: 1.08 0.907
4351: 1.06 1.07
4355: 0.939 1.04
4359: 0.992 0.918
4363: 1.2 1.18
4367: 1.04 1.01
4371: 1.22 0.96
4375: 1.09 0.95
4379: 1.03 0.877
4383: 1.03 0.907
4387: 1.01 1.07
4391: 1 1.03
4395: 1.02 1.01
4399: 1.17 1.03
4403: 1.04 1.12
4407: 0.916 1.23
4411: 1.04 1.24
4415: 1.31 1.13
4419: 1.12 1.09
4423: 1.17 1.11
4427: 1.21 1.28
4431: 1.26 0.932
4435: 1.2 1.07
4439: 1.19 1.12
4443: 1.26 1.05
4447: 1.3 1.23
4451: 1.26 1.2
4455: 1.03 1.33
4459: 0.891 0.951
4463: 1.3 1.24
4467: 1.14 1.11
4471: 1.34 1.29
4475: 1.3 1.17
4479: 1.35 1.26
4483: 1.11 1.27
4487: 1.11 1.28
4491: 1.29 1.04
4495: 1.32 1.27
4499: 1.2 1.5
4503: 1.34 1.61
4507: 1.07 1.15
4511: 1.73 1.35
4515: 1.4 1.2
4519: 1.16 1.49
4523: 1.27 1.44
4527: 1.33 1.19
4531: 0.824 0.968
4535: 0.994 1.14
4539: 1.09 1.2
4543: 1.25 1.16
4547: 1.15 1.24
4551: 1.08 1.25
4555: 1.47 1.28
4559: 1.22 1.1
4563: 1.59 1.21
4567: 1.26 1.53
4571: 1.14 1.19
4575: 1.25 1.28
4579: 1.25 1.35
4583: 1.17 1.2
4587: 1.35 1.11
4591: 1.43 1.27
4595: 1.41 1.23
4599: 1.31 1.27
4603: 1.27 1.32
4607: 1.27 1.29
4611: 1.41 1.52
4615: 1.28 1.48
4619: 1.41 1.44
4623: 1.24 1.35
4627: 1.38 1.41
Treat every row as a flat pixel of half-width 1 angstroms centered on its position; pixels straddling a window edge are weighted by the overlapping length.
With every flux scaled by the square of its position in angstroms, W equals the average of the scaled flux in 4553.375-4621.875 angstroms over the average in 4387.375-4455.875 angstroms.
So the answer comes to 1.2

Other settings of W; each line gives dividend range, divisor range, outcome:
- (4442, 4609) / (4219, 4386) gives 1.44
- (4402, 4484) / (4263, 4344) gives 1.34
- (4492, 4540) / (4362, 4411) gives 1.27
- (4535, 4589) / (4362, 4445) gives 1.22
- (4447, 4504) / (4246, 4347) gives 1.42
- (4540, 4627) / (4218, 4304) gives 1.65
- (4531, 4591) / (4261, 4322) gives 1.53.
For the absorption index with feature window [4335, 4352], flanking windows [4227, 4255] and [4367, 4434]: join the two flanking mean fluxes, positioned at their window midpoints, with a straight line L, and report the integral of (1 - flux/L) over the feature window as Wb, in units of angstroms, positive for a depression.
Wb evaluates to 1.0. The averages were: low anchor 0.95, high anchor 1.08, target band 0.974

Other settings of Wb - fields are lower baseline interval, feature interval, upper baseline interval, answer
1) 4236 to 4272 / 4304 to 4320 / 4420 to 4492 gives 2.29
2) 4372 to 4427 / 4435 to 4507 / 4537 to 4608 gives -4.51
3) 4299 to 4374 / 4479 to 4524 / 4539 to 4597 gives -4.27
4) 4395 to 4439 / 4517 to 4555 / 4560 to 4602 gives 1.56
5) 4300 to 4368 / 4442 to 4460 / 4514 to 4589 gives -0.92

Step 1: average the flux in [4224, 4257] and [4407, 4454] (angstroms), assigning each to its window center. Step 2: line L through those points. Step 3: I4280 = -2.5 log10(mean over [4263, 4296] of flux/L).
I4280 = 0.080 mag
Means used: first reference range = 0.94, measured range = 0.916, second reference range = 1.17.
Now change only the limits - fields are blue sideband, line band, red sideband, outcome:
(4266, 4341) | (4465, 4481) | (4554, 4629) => -0.081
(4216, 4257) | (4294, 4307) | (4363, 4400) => 0.282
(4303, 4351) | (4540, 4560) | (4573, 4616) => 0.009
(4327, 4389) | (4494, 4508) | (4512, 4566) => -0.129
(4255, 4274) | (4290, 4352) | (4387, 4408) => 0.049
